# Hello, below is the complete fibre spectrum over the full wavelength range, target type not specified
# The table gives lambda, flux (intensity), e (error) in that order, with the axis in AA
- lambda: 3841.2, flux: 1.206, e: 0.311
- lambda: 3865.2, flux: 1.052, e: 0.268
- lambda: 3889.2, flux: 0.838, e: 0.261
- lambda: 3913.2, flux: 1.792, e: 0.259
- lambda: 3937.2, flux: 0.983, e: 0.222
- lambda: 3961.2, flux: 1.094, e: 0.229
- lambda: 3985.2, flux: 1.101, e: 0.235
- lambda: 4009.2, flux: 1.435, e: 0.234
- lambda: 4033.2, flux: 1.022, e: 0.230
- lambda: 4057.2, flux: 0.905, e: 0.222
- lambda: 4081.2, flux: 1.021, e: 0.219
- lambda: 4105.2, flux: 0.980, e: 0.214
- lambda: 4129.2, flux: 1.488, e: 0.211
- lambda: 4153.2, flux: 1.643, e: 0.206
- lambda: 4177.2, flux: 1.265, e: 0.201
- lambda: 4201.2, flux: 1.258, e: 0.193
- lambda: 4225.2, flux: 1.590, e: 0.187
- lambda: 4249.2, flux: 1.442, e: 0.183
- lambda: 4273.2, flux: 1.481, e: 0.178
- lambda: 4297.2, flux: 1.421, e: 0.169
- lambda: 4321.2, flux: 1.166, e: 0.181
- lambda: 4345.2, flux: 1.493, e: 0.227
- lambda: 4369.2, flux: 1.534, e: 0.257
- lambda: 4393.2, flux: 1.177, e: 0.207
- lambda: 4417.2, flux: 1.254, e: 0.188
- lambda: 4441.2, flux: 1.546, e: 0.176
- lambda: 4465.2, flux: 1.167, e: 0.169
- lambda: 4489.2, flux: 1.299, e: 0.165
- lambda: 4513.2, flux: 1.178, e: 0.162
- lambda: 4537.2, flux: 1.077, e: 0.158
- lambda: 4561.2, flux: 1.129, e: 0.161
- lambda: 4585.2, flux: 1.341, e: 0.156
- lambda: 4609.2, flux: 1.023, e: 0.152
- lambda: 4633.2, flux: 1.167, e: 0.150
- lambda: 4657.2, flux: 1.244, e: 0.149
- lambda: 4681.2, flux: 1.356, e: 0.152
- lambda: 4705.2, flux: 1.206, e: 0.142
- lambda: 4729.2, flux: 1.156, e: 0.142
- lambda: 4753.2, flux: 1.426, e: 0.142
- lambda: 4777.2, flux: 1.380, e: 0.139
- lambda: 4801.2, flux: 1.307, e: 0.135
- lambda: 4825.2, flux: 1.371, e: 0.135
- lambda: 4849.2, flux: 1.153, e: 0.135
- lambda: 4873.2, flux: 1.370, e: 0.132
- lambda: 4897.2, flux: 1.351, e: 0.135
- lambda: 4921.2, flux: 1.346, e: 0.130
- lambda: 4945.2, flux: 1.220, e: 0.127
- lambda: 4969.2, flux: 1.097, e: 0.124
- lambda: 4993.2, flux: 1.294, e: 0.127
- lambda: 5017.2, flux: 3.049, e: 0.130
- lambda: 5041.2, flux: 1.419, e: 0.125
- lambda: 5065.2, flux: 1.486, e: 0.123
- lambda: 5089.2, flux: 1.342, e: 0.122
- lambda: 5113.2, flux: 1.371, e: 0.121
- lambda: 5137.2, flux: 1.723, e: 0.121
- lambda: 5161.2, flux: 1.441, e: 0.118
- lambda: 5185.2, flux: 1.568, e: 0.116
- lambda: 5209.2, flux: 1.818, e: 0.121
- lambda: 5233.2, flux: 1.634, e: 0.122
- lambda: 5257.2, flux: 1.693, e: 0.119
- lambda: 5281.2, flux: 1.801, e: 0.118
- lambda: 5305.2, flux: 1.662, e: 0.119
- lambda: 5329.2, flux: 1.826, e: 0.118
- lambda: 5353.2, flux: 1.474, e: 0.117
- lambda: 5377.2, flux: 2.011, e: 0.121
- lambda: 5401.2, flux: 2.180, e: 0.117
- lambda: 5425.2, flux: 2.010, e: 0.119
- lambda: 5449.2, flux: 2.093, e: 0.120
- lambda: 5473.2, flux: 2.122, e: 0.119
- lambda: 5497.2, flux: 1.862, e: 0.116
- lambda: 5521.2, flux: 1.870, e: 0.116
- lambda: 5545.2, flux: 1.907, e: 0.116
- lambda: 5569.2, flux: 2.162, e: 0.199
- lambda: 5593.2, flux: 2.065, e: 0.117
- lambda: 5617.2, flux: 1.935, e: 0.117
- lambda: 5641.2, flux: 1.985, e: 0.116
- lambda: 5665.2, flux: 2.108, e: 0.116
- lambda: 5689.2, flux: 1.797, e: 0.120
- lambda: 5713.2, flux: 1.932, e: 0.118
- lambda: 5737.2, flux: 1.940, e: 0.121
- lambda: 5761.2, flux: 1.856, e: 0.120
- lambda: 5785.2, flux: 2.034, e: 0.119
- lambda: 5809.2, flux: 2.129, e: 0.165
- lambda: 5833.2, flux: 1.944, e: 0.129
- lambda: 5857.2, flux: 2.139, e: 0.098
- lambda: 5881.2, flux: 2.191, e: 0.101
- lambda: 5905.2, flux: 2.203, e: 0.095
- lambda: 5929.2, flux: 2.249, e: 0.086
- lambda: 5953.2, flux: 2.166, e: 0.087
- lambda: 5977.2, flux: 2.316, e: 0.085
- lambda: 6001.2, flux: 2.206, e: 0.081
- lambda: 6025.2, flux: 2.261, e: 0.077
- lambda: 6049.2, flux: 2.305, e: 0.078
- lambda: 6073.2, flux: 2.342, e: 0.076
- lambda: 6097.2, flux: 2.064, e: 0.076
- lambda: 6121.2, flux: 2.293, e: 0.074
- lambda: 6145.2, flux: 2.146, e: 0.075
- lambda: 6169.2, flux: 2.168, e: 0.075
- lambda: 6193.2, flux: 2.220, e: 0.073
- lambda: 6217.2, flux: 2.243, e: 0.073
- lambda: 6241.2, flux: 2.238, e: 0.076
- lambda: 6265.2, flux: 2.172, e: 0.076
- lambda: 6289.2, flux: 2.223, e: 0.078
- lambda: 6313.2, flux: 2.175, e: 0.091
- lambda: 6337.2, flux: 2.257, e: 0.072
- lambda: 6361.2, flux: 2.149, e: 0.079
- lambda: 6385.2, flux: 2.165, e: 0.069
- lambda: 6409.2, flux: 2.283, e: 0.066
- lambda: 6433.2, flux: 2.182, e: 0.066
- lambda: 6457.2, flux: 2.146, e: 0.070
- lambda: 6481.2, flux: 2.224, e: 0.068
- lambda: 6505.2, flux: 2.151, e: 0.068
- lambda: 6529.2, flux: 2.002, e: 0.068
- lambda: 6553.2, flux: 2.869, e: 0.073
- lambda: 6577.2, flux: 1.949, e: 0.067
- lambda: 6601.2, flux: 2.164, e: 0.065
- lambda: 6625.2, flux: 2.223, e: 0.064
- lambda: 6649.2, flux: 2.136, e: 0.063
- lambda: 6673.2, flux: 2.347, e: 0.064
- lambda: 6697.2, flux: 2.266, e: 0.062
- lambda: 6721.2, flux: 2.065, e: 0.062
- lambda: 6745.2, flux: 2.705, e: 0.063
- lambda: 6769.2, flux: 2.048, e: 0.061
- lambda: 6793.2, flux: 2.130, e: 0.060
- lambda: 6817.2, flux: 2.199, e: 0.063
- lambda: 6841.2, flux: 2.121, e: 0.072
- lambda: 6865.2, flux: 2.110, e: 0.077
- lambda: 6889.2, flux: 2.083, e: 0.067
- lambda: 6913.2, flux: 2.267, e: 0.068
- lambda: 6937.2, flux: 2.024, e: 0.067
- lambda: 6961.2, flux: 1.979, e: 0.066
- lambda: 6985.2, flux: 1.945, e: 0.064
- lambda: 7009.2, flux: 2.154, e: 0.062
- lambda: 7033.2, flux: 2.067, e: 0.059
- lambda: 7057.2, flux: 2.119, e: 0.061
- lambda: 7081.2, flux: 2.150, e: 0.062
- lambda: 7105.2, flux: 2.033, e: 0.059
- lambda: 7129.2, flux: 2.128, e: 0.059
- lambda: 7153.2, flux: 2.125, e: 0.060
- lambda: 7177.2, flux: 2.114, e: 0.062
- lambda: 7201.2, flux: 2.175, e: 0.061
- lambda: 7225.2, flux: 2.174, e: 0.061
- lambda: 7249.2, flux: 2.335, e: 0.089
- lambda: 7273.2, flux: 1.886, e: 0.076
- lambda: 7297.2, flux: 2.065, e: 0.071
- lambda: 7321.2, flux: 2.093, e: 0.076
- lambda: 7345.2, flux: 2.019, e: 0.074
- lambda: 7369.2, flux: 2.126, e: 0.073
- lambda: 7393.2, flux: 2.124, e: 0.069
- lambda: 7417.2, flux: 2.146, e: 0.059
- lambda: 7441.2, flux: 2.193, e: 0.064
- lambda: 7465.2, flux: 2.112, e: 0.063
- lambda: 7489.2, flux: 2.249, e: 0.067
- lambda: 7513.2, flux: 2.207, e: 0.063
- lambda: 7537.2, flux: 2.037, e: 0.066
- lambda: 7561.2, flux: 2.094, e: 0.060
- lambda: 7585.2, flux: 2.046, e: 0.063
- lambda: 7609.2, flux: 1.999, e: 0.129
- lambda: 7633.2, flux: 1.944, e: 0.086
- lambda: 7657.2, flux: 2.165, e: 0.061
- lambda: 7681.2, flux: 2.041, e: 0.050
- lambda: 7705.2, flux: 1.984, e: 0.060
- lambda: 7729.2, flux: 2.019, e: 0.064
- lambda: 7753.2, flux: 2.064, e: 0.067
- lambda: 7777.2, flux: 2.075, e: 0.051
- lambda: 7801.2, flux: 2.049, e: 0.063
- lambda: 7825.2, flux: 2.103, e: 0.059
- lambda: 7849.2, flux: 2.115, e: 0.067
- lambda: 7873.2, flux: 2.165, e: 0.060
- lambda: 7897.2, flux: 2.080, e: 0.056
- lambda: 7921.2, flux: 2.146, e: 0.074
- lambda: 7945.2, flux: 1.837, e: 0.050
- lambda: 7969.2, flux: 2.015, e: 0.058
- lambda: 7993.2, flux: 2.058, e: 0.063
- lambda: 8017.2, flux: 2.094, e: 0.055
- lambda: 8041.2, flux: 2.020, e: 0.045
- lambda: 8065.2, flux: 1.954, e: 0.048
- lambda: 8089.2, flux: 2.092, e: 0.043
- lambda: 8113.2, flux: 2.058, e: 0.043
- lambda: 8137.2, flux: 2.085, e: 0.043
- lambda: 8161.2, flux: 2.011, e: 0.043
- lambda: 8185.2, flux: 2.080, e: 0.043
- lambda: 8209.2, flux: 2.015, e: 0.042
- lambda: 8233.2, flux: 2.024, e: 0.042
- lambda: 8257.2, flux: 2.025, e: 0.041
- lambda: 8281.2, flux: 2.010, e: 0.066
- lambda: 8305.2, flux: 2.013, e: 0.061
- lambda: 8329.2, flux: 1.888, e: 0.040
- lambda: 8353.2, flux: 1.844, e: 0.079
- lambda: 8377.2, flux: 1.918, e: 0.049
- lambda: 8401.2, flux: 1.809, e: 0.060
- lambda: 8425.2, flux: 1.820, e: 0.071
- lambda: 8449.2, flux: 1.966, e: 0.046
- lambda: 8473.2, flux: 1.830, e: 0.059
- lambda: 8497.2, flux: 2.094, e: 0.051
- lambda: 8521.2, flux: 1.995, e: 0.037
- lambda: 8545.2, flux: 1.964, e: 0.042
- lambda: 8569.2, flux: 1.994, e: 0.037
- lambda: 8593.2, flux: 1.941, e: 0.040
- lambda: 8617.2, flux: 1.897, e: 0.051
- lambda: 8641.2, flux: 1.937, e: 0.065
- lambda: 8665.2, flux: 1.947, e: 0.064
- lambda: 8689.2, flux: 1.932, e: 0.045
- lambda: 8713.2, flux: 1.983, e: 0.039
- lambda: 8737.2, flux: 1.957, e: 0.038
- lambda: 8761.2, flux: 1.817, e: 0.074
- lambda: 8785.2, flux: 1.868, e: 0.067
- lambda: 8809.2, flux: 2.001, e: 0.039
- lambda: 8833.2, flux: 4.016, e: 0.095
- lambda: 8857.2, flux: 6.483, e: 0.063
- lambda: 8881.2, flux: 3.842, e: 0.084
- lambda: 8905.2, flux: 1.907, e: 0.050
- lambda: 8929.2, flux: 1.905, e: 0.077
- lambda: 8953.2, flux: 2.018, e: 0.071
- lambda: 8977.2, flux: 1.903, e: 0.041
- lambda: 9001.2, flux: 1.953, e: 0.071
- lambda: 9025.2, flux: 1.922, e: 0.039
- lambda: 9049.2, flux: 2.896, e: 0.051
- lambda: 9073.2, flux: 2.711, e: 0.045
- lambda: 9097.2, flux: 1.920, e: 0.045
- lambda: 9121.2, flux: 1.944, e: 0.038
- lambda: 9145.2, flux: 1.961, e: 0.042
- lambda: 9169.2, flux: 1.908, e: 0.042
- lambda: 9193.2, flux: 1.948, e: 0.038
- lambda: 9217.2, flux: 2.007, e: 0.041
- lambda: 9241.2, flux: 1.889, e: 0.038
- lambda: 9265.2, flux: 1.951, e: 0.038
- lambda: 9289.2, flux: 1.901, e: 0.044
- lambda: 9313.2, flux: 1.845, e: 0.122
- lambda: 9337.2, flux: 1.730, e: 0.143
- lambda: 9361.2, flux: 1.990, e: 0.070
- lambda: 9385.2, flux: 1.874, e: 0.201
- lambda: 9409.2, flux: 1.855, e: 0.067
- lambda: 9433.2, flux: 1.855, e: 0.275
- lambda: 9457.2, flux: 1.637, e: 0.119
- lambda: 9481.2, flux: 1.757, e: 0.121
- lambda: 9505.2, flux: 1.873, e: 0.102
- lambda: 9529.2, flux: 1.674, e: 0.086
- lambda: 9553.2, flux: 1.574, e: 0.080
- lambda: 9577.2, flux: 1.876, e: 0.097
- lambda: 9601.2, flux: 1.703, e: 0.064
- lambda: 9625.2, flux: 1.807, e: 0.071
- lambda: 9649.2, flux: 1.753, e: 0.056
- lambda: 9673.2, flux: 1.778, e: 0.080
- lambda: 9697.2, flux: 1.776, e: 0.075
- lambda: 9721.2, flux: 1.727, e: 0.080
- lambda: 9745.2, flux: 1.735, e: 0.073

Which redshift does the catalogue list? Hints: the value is 0.35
